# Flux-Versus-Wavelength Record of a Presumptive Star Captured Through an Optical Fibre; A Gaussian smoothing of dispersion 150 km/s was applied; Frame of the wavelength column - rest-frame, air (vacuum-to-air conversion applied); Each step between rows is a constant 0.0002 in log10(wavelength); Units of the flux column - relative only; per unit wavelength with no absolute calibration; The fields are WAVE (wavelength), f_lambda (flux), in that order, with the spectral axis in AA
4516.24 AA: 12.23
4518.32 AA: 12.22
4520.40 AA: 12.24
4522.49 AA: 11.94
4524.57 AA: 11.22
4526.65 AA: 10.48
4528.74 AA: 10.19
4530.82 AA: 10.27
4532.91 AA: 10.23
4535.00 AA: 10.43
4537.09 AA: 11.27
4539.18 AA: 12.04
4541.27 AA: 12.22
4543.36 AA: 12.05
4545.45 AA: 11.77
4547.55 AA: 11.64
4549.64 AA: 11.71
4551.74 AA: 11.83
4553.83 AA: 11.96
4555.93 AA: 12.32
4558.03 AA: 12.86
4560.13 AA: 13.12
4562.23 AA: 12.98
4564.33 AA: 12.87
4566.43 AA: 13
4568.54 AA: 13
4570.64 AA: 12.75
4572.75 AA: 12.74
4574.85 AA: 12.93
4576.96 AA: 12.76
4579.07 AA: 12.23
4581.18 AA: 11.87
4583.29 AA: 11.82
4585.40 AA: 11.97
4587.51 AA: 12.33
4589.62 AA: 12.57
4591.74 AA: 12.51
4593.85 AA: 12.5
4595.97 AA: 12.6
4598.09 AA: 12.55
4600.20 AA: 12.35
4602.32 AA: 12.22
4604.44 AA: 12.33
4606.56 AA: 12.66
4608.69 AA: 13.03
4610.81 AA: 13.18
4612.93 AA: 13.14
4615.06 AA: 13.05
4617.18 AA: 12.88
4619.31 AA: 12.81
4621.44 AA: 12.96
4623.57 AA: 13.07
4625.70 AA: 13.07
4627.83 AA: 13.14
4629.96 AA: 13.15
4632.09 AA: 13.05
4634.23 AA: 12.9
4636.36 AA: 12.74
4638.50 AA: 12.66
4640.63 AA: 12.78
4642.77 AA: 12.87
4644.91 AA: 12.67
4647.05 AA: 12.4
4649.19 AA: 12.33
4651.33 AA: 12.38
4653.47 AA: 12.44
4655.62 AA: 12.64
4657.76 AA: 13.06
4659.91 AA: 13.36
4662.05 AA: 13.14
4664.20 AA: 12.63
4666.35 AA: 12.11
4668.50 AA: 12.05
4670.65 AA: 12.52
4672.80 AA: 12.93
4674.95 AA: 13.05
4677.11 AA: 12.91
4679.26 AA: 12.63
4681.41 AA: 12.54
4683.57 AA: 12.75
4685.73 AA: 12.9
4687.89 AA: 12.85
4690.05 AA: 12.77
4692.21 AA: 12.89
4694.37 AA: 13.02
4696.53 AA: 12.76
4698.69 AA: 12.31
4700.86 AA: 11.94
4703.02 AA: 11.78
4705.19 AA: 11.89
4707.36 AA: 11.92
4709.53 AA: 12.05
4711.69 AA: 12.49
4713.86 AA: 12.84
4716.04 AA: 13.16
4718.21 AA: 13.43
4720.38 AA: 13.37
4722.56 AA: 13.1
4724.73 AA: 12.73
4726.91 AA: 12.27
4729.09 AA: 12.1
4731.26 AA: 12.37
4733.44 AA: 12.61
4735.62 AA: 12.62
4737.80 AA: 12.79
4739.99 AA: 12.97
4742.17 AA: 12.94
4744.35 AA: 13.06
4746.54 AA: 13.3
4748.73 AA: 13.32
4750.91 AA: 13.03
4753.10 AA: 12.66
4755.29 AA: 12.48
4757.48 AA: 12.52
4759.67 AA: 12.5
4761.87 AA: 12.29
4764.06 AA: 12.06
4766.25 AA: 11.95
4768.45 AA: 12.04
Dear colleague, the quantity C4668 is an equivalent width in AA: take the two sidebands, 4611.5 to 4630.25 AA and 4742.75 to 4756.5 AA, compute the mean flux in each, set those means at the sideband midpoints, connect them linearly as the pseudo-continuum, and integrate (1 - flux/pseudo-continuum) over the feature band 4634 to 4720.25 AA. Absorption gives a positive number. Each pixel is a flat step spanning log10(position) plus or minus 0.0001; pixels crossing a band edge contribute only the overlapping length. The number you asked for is 2.39 AA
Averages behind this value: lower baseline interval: 13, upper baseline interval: 13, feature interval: 12.6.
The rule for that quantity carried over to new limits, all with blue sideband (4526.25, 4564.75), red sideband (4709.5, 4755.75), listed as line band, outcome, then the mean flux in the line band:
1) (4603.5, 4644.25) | -2.5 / 12.9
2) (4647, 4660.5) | -0.3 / 12.7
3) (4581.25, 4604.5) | -0.7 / 12.3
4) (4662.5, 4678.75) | -0.2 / 12.6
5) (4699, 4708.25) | 0.5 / 11.9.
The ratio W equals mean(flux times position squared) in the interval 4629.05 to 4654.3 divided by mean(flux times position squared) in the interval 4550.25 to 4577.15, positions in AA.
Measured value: 1.04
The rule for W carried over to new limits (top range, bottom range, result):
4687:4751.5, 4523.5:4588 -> 1.14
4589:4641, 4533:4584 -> 1.07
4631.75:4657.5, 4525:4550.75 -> 1.18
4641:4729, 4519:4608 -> 1.10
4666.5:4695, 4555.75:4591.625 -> 1.06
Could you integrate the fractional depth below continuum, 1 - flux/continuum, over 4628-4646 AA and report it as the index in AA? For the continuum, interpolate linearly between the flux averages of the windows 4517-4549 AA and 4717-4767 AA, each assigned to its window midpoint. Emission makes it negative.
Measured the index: -1.2 AA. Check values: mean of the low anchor 11.4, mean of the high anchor 12.7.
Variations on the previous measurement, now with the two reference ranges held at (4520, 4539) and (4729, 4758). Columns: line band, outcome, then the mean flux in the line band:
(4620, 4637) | -1.8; 13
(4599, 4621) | -2.2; 12.8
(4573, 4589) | -1.3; 12.3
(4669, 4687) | -0.8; 12.8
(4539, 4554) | -1.1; 11.9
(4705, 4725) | -0.3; 12.7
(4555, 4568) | -1.9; 12.9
